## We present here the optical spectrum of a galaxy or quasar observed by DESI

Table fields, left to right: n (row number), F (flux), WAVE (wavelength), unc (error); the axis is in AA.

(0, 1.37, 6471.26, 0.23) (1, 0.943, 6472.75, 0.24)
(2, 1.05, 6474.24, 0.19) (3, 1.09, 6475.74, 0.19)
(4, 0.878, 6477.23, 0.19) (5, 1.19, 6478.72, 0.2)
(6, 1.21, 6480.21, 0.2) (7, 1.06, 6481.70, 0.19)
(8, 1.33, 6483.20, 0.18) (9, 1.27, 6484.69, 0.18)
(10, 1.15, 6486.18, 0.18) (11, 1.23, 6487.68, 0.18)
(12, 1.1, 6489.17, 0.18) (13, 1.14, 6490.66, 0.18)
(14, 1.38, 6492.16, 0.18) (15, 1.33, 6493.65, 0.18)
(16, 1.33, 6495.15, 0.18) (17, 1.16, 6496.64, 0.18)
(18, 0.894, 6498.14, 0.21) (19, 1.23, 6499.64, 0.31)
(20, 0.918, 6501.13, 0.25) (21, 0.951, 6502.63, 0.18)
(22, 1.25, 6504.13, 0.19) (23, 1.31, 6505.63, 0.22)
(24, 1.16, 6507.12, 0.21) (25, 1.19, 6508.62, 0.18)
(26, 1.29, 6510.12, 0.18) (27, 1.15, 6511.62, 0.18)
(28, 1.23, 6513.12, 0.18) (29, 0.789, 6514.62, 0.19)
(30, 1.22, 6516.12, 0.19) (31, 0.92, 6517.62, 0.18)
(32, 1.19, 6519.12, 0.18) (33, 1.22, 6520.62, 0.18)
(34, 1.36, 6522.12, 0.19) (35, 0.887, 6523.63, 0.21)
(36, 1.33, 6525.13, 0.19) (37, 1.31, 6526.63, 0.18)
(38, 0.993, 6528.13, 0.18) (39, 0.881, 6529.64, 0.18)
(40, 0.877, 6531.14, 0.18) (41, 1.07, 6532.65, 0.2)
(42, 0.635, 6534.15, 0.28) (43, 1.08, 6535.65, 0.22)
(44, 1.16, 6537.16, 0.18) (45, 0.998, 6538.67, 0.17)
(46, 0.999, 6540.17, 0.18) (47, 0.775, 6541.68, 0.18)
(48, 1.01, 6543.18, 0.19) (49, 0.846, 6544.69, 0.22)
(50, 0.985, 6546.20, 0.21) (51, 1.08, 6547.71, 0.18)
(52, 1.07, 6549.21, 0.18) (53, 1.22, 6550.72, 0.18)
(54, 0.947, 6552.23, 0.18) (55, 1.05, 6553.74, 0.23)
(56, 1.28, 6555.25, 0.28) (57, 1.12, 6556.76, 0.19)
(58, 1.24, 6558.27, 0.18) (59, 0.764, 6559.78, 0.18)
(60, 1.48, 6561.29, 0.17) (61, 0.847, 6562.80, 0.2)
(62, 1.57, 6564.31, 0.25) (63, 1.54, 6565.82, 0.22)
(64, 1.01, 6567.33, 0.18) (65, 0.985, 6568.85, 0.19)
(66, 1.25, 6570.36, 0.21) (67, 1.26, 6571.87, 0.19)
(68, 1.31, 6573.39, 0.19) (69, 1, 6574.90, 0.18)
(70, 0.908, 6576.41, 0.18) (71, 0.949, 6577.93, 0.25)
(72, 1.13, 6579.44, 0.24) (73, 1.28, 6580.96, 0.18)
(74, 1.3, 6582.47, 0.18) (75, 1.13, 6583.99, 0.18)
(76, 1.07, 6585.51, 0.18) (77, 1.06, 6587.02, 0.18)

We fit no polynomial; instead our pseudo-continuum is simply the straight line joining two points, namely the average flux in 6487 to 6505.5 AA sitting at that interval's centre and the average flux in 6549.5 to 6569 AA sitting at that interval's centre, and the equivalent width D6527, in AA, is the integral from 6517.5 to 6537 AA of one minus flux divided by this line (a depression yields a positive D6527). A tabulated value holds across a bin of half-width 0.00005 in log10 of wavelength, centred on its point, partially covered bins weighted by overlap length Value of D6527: 1.6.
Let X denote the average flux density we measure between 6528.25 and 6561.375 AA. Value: 1.02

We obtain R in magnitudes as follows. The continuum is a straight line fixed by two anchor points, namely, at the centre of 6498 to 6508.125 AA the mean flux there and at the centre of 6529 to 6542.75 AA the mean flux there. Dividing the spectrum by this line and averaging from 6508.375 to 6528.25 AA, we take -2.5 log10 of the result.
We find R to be -0.12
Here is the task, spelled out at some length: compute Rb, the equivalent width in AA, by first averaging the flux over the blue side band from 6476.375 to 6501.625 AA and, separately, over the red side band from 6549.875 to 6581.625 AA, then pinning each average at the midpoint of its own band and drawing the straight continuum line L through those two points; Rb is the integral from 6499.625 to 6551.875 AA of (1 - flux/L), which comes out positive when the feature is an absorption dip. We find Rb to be 4.0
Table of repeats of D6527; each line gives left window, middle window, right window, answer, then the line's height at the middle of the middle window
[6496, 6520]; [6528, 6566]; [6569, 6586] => 2.6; 1.13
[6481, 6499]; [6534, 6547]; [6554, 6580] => 2.3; 1.17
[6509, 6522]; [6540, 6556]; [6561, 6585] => 1.9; 1.16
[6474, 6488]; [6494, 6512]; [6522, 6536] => -1.1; 1.09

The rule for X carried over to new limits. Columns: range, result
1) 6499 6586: 1.1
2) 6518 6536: 1.07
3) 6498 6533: 1.11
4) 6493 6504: 1.12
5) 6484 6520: 1.16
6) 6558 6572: 1.19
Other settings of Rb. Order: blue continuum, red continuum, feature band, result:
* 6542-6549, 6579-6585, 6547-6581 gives -1.59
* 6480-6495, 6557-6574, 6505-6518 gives 0.78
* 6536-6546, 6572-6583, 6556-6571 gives -1.57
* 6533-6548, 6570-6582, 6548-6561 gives -0.93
